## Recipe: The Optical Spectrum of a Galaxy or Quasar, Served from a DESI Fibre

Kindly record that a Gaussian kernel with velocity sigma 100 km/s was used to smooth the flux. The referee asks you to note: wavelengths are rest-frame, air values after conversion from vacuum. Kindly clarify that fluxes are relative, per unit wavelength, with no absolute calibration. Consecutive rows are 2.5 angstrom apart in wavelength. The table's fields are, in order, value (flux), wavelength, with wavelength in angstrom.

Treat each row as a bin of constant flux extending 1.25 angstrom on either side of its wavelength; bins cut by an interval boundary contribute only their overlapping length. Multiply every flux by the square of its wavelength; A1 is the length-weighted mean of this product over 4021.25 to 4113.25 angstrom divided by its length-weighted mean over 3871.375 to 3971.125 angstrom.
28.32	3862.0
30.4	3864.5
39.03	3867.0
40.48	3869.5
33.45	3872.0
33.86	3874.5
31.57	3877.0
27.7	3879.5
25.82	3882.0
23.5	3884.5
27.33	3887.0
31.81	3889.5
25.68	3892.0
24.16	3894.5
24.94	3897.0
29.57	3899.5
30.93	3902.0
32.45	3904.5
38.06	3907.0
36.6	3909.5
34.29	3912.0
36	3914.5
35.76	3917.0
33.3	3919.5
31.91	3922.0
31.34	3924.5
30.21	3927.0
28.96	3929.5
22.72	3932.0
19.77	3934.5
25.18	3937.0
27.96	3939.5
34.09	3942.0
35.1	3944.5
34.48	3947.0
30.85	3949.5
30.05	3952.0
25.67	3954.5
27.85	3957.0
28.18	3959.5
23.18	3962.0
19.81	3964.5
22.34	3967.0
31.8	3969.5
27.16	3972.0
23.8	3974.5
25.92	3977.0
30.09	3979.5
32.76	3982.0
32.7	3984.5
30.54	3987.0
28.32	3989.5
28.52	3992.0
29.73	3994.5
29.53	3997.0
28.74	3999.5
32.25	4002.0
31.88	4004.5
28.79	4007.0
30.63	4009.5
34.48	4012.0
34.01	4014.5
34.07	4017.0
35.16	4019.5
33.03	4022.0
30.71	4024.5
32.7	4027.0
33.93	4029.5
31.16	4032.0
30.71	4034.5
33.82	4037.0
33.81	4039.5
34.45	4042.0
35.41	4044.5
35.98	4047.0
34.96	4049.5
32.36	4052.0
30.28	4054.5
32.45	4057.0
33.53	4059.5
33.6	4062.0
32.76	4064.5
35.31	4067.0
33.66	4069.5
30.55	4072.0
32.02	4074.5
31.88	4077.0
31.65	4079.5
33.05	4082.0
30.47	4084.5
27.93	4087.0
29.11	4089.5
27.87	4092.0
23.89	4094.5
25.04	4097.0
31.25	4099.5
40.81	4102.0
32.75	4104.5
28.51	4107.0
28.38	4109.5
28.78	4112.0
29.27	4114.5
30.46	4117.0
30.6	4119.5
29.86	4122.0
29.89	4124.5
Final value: 1.2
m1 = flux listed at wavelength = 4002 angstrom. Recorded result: 32.25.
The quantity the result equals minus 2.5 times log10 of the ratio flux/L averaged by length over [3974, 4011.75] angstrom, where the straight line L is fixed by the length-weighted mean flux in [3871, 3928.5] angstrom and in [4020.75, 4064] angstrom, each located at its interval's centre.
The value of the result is 0.09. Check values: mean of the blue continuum 30.9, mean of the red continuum 33.1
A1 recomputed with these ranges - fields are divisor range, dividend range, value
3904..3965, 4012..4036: 1.14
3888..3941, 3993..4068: 1.15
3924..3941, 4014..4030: 1.32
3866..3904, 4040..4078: 1.21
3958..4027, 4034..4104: 1.13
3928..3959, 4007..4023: 1.20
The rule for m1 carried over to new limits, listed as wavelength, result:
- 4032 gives 31.16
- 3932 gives 22.72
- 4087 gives 27.93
